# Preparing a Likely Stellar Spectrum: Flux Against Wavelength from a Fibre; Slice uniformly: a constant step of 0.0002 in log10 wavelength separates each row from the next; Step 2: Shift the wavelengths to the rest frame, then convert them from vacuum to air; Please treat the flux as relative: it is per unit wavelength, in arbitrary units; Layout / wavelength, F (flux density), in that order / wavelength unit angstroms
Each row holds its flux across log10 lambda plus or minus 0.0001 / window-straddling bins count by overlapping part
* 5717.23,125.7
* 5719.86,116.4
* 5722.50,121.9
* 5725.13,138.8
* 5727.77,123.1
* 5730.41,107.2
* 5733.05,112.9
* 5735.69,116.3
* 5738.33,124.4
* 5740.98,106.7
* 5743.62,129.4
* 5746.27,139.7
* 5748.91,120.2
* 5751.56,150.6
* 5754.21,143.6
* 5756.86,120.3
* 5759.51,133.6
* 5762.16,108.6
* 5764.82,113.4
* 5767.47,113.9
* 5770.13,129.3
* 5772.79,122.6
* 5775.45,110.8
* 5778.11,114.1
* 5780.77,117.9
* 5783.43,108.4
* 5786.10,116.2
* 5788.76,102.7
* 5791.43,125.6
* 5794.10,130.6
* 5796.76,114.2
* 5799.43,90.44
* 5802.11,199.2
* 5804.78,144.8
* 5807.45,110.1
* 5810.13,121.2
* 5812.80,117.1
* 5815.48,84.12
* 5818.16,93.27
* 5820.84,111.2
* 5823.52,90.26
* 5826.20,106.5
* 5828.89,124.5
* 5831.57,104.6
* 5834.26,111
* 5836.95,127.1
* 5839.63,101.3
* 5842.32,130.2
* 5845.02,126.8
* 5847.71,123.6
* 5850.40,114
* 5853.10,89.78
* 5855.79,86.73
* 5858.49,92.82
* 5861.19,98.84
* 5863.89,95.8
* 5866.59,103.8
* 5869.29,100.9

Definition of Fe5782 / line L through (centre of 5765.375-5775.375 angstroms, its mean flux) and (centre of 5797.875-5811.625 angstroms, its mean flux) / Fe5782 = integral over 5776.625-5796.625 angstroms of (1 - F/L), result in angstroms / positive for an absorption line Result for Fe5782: 1.5 angstroms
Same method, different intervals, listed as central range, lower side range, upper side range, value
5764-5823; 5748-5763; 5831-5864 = 1.9 angstroms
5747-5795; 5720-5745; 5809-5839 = -2.7 angstroms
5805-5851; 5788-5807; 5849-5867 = 0.1 angstroms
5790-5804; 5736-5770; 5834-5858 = -1.6 angstroms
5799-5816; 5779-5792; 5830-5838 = -2.1 angstroms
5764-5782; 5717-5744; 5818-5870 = -0.4 angstroms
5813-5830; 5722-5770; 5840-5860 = 1.6 angstroms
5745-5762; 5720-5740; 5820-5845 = -2.1 angstroms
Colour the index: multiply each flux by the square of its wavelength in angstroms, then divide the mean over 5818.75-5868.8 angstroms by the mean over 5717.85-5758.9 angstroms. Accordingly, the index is 0.89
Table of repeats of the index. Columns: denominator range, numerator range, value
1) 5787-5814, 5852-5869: 0.77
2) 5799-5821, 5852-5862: 0.77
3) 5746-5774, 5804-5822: 0.89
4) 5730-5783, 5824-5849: 0.98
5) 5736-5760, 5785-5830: 0.92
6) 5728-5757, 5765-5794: 0.95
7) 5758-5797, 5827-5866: 0.95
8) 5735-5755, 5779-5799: 0.91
